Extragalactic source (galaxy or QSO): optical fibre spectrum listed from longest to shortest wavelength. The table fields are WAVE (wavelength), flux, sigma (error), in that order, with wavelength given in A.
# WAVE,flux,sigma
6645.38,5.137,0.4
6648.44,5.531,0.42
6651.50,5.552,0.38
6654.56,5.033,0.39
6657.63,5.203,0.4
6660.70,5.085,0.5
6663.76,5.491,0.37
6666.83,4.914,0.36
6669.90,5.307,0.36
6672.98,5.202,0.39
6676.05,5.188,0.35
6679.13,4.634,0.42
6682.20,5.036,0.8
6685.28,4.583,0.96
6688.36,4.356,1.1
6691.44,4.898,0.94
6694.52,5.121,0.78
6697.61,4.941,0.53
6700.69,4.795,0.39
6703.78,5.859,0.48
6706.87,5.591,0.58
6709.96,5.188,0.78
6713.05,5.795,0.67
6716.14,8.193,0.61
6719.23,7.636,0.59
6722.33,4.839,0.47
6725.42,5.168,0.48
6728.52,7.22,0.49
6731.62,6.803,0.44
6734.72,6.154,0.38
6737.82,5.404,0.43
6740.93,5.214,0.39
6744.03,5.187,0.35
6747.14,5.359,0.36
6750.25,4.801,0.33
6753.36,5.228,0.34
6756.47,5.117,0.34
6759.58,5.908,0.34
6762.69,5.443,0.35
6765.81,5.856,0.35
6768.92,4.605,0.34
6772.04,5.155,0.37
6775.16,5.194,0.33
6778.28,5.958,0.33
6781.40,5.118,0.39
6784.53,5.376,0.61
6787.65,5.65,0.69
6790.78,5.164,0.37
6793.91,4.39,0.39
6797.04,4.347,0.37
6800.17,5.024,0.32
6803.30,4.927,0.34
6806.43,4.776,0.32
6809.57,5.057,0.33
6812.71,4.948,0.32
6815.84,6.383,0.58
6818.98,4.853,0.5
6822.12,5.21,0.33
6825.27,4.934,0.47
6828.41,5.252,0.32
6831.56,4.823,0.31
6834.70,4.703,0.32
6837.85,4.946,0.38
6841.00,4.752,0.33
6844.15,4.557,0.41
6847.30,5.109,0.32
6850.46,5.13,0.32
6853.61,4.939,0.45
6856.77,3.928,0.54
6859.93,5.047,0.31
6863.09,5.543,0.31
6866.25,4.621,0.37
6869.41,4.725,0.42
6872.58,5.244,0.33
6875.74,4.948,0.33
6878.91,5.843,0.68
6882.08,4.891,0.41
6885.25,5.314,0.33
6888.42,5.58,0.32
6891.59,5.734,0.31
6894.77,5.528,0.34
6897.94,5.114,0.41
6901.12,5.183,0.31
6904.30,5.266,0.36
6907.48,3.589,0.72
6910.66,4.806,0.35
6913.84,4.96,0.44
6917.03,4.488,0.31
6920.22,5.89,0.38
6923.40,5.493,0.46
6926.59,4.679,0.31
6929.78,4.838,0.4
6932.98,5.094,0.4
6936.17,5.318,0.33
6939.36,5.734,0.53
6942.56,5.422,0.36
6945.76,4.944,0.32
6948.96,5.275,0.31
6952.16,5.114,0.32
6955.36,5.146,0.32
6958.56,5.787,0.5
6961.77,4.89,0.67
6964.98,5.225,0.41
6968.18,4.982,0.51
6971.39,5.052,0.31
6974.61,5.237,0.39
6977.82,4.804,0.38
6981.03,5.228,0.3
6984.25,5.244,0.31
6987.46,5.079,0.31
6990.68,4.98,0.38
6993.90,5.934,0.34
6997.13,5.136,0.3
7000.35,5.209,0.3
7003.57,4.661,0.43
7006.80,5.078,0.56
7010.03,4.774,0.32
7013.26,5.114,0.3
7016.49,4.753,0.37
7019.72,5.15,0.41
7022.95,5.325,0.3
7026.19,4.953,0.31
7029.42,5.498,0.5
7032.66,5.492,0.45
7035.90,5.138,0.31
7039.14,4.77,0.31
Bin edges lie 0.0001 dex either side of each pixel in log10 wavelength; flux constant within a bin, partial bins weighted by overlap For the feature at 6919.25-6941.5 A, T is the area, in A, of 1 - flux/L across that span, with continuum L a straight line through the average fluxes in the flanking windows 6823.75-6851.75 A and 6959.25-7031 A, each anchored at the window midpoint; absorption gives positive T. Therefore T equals -1.10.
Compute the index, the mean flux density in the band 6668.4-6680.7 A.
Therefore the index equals 5.08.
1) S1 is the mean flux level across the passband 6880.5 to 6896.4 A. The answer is 5.41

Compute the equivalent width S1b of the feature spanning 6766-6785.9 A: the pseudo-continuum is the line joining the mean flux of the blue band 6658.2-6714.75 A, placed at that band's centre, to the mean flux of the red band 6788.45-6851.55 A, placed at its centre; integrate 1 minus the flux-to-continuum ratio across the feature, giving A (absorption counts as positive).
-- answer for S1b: -1.0 A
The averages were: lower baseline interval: 5.12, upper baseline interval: 4.97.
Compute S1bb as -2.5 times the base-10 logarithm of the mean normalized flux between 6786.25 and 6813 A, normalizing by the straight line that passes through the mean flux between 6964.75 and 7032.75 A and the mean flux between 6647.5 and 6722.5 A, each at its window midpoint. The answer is 0.08 mag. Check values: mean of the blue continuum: 5.37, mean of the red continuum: 5.12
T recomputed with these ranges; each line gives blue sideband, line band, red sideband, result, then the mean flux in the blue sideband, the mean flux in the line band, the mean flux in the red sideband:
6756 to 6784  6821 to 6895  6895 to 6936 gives 1.3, 5.38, 5.04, 4.98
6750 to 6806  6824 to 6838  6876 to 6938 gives 0.6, 5.18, 4.93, 5.14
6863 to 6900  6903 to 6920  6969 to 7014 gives 1.6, 5.25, 4.71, 5.11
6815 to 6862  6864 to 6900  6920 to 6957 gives -1.2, 4.95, 5.24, 5.22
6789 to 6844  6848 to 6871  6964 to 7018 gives 0.6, 4.96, 4.86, 5.09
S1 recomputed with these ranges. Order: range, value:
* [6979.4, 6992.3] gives 5.13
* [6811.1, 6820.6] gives 5.4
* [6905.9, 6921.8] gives 4.75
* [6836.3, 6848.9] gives 4.84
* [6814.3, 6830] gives 5.32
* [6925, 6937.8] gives 4.99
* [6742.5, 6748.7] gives 5.27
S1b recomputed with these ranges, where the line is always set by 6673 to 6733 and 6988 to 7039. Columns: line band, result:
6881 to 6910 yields 0.9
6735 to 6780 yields 1.2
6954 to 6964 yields -0.1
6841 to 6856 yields 1.4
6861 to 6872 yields 0.7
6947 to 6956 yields 0.1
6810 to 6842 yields 1.8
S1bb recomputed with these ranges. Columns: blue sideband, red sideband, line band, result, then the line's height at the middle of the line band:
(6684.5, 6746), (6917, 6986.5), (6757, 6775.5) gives 0.040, 5.56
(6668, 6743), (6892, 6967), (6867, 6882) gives 0.022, 5.23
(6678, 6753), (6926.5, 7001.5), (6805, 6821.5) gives 0.039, 5.4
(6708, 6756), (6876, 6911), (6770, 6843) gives 0.095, 5.54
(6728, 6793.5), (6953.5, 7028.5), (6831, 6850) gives 0.110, 5.35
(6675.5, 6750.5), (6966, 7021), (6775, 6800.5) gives 0.058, 5.42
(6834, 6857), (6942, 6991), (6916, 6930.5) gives -0.019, 5.03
